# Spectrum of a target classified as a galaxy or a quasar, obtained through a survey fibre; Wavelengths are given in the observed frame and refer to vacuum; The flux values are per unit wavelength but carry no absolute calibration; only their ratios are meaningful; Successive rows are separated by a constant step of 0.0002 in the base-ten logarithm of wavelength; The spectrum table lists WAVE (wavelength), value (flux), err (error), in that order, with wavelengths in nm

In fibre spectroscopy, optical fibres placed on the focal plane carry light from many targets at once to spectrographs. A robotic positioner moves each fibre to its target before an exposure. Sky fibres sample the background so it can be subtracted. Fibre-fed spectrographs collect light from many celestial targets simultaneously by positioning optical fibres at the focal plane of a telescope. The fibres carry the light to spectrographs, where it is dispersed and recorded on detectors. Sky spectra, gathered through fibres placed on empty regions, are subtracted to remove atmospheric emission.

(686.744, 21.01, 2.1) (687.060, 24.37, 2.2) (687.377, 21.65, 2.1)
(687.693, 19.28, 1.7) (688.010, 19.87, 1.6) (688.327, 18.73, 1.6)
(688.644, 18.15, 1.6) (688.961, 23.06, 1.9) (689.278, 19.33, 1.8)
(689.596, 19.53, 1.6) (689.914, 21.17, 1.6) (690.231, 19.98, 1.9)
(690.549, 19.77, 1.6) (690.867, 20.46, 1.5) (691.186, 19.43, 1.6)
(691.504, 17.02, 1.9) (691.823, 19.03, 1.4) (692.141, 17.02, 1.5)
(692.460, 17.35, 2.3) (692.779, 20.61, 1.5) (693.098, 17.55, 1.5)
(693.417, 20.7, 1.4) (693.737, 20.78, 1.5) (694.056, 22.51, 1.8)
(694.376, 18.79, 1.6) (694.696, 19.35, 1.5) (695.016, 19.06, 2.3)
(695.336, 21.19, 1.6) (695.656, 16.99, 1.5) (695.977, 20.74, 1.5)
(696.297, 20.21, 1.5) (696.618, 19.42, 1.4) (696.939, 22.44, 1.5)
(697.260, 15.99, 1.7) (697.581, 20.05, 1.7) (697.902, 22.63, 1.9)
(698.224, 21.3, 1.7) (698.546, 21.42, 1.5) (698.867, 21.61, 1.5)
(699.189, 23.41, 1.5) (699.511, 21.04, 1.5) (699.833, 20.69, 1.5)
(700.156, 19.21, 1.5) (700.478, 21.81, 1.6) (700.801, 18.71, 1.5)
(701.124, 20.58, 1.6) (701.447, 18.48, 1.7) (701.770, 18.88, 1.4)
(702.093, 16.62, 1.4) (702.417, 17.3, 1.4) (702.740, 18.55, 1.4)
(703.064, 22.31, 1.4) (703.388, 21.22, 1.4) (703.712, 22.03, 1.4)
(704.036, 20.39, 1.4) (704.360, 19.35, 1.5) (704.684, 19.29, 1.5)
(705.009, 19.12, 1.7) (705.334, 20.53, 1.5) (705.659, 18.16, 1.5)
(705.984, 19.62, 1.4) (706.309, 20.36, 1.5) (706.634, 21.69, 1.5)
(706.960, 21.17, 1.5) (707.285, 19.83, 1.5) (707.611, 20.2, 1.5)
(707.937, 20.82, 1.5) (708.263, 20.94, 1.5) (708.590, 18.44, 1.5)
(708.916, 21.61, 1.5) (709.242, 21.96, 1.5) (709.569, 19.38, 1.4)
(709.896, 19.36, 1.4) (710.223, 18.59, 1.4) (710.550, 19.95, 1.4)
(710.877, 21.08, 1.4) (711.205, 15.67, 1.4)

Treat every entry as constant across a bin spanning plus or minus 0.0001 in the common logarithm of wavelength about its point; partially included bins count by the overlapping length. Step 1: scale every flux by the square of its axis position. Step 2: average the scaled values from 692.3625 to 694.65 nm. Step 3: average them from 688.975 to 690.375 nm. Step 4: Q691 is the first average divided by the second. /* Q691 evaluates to 0.99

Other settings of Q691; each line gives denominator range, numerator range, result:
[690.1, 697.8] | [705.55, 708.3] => 1.08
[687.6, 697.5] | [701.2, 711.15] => 1.06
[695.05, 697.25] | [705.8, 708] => 1.07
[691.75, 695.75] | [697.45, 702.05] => 1.08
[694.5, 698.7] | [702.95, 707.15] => 1.04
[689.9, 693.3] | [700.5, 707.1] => 1.08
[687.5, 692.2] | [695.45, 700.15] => 1.08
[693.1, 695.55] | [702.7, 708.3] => 1.05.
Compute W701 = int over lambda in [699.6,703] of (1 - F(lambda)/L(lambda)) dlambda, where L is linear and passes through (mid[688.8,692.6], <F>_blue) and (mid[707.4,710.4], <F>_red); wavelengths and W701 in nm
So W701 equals 0.11 nm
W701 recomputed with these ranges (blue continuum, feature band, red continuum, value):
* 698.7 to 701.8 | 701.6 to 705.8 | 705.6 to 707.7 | 0.17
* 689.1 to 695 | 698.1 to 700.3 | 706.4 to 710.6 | -0.16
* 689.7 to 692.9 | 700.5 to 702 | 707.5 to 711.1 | 0.03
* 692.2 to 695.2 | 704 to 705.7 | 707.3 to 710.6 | 0.04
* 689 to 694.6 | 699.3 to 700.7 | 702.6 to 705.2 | -0.04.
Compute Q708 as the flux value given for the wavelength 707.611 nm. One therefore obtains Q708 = 20.2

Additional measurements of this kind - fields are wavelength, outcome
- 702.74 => 18.55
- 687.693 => 19.28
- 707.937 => 20.82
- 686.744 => 21.01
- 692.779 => 20.61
